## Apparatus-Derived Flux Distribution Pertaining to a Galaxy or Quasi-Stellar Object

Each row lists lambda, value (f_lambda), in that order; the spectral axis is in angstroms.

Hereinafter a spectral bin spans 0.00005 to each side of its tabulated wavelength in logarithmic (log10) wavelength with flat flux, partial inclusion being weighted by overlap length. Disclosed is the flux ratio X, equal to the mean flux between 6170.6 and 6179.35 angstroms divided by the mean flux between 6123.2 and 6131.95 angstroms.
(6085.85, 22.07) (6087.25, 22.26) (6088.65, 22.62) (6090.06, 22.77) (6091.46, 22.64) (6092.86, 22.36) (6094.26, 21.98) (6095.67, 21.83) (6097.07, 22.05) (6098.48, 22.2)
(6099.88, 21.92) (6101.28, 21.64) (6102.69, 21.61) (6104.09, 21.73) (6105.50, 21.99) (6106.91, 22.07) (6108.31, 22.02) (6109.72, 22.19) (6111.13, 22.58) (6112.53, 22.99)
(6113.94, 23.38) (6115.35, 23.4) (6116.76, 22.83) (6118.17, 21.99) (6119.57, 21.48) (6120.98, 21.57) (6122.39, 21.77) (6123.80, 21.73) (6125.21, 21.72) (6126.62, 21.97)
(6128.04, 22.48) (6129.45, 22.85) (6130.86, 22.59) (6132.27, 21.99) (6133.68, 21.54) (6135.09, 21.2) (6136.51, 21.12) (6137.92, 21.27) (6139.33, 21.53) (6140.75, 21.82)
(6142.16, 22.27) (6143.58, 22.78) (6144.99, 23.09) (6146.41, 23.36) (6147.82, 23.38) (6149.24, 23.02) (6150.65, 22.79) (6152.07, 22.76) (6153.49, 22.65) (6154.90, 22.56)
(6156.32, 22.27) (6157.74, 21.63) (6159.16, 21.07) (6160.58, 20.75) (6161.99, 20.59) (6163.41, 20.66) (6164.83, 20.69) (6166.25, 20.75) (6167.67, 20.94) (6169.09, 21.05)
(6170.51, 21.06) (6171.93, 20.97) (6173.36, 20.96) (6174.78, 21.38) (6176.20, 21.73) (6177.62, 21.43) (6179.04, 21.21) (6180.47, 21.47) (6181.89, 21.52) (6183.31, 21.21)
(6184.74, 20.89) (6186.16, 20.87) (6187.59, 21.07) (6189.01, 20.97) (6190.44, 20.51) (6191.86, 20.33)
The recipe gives 1.0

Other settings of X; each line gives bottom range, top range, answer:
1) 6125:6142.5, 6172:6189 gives 0.97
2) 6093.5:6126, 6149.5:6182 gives 0.97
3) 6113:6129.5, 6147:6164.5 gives 0.99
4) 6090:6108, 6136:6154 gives 1.02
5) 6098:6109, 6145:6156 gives 1.05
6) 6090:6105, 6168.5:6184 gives 0.97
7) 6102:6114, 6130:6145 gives 0.98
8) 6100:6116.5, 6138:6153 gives 1.01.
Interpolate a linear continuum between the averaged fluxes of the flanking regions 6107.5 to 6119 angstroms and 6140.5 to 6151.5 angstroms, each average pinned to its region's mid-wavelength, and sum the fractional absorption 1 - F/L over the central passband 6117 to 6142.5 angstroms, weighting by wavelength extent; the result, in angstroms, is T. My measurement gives 1.0 angstroms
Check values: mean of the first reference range 22.7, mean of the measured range 21.8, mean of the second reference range 22.9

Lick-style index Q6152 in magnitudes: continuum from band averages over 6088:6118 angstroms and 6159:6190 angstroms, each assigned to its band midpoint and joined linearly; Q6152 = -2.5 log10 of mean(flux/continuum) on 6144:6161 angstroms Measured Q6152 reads -0.05 mag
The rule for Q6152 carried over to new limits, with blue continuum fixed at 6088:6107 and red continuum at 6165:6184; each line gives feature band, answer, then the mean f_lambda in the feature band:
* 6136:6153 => -0.04 mag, 22.4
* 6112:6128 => -0.02 mag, 22.2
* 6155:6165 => 0.01 mag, 21.2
